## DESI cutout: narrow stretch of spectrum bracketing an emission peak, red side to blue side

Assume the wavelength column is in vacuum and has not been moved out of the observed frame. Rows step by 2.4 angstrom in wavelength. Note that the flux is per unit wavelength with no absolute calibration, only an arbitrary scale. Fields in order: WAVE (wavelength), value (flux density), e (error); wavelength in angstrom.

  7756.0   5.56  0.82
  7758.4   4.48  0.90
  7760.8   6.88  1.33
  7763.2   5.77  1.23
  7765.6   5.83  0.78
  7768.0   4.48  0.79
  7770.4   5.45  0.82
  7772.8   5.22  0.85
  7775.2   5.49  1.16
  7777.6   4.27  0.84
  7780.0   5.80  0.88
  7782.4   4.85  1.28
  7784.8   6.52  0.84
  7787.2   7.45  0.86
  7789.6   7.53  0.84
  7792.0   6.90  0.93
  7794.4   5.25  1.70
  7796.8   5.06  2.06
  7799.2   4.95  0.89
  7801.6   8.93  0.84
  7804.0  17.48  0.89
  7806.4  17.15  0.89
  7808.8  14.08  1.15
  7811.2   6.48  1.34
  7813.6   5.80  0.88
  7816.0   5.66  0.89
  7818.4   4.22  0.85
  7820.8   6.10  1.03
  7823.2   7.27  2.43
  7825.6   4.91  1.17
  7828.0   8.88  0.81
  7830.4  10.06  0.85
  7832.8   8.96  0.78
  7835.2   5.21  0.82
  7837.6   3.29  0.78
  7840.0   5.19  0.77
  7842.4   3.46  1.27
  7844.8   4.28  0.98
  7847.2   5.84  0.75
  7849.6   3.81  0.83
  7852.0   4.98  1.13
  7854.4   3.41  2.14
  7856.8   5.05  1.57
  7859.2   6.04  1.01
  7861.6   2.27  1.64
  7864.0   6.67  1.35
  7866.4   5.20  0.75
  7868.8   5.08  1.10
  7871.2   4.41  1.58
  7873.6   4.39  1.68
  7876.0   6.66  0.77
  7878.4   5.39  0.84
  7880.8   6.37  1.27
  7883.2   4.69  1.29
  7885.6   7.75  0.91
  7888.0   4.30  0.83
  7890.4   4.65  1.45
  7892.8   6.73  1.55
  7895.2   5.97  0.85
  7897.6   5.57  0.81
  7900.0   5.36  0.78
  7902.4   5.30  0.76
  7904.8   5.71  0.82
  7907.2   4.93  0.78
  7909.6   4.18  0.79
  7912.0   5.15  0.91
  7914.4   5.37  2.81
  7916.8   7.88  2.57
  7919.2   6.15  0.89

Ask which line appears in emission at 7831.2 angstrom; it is [N II]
